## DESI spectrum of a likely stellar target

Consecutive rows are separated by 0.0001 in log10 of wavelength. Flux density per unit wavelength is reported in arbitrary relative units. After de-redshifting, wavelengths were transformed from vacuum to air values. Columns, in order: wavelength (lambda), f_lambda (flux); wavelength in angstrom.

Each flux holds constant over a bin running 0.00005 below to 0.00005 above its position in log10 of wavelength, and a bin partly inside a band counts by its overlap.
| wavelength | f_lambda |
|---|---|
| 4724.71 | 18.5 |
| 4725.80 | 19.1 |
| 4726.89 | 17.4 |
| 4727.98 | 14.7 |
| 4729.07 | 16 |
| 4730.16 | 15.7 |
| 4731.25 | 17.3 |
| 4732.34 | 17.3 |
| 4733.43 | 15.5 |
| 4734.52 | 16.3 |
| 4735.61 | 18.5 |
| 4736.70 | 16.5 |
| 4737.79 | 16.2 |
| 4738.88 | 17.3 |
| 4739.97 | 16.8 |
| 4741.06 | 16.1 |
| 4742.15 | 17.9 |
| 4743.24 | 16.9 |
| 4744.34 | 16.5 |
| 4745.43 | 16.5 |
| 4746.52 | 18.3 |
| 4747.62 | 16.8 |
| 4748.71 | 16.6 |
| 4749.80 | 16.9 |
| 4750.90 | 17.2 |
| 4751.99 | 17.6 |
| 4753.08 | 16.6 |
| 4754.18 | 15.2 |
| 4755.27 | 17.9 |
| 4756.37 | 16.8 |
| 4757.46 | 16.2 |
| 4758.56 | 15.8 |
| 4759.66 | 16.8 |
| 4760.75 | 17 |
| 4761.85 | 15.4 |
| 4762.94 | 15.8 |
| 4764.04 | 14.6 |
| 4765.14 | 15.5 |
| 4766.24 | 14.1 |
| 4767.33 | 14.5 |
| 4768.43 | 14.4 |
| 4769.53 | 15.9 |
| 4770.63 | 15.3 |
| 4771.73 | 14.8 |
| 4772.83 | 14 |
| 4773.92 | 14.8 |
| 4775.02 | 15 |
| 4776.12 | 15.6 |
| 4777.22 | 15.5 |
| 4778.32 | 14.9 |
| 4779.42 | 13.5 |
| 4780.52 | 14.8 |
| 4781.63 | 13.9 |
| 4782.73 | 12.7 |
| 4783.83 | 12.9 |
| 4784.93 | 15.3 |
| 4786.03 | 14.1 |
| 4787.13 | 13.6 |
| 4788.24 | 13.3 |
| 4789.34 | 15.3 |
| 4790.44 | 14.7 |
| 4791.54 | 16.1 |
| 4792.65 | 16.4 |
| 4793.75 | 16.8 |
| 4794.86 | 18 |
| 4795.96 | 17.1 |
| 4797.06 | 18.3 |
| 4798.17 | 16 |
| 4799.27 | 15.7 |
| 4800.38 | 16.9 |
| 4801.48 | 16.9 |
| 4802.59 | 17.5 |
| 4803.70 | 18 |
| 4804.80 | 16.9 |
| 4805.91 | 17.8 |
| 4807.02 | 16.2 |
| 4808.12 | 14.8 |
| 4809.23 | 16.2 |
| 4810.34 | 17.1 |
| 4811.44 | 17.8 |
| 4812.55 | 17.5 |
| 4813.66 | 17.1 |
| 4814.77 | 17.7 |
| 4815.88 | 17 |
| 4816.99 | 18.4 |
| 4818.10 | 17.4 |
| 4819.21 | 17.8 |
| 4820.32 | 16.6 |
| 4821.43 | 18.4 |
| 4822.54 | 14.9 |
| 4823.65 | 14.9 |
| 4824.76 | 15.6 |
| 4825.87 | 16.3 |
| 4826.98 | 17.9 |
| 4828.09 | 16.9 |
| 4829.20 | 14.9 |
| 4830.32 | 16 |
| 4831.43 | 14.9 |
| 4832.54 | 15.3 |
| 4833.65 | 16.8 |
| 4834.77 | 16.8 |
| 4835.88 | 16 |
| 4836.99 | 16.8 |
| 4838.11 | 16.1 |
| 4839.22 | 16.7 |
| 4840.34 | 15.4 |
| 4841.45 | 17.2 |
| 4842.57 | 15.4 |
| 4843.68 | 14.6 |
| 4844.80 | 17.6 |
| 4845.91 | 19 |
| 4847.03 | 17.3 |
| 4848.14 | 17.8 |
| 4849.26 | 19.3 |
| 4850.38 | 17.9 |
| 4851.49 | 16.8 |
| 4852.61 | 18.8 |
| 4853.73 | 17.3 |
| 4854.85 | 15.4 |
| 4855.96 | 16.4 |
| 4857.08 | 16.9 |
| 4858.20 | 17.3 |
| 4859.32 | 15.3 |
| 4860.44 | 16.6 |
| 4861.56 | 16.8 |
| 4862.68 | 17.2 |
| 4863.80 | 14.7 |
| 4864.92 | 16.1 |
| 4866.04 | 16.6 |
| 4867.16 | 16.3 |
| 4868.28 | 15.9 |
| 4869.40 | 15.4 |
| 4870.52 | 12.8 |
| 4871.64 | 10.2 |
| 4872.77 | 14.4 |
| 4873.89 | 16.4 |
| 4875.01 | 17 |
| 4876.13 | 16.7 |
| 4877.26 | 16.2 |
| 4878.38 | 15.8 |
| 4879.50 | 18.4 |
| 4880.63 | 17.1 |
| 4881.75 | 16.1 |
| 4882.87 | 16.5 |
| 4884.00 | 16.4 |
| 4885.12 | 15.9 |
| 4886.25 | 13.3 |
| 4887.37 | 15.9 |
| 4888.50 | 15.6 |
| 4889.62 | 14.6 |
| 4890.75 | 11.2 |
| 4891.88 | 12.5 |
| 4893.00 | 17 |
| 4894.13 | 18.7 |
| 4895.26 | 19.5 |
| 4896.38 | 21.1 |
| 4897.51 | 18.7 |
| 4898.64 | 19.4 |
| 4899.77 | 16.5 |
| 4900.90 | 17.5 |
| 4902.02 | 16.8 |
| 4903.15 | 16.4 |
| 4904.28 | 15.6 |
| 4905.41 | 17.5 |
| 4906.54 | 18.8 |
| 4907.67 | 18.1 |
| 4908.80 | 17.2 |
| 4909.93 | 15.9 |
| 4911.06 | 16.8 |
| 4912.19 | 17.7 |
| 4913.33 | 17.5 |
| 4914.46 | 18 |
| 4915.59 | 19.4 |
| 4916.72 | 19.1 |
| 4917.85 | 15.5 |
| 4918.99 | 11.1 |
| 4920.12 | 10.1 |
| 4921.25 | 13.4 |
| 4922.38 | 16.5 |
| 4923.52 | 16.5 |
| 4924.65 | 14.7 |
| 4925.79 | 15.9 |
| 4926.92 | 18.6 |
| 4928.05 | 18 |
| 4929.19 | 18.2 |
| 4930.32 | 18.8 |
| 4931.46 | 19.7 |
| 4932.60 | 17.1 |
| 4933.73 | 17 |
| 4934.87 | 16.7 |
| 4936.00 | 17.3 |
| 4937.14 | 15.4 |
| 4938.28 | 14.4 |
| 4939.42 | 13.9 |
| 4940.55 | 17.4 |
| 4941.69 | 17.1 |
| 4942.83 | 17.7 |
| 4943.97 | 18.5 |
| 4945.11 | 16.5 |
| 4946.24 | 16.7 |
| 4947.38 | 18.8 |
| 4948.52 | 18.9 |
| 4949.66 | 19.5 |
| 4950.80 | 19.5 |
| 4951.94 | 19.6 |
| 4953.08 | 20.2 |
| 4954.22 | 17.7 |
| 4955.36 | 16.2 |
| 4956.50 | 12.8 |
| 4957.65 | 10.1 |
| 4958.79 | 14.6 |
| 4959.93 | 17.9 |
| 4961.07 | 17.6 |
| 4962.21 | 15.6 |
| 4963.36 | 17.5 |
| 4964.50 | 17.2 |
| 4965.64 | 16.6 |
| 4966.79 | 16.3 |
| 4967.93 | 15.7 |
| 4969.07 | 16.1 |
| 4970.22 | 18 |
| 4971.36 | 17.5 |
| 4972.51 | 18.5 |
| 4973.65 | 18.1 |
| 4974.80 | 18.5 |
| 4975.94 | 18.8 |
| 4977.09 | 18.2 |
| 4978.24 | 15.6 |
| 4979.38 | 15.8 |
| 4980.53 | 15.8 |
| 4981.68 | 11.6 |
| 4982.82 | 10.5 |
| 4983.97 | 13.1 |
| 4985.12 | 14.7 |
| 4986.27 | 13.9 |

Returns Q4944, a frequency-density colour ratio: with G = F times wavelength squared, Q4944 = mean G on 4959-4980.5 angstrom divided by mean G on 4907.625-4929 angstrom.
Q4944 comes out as 1.1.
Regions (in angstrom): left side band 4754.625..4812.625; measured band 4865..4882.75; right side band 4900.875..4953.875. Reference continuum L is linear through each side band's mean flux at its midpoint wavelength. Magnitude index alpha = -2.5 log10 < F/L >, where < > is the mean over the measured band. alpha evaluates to 0.056 mag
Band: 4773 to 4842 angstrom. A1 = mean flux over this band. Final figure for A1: 16.1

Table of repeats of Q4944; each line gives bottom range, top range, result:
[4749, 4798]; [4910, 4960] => 1.15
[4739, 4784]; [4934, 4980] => 1.17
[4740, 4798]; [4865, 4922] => 1.09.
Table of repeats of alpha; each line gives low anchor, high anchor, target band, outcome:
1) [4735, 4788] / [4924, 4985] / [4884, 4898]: 0.02 mag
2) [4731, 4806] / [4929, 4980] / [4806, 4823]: -0.05 mag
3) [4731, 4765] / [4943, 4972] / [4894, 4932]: -0.01 mag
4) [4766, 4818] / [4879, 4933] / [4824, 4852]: -0.03 mag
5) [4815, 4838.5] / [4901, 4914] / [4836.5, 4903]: 0.03 mag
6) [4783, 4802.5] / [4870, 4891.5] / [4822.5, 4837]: -0.03 mag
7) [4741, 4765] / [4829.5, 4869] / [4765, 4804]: 0.09 mag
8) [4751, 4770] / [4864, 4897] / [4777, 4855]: -0.03 mag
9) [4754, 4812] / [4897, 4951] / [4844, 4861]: -0.06 mag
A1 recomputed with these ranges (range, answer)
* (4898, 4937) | 16.8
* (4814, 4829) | 16.9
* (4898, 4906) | 17.1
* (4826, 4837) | 16.2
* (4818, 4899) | 16.4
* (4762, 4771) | 15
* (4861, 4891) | 15.6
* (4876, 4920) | 16.7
